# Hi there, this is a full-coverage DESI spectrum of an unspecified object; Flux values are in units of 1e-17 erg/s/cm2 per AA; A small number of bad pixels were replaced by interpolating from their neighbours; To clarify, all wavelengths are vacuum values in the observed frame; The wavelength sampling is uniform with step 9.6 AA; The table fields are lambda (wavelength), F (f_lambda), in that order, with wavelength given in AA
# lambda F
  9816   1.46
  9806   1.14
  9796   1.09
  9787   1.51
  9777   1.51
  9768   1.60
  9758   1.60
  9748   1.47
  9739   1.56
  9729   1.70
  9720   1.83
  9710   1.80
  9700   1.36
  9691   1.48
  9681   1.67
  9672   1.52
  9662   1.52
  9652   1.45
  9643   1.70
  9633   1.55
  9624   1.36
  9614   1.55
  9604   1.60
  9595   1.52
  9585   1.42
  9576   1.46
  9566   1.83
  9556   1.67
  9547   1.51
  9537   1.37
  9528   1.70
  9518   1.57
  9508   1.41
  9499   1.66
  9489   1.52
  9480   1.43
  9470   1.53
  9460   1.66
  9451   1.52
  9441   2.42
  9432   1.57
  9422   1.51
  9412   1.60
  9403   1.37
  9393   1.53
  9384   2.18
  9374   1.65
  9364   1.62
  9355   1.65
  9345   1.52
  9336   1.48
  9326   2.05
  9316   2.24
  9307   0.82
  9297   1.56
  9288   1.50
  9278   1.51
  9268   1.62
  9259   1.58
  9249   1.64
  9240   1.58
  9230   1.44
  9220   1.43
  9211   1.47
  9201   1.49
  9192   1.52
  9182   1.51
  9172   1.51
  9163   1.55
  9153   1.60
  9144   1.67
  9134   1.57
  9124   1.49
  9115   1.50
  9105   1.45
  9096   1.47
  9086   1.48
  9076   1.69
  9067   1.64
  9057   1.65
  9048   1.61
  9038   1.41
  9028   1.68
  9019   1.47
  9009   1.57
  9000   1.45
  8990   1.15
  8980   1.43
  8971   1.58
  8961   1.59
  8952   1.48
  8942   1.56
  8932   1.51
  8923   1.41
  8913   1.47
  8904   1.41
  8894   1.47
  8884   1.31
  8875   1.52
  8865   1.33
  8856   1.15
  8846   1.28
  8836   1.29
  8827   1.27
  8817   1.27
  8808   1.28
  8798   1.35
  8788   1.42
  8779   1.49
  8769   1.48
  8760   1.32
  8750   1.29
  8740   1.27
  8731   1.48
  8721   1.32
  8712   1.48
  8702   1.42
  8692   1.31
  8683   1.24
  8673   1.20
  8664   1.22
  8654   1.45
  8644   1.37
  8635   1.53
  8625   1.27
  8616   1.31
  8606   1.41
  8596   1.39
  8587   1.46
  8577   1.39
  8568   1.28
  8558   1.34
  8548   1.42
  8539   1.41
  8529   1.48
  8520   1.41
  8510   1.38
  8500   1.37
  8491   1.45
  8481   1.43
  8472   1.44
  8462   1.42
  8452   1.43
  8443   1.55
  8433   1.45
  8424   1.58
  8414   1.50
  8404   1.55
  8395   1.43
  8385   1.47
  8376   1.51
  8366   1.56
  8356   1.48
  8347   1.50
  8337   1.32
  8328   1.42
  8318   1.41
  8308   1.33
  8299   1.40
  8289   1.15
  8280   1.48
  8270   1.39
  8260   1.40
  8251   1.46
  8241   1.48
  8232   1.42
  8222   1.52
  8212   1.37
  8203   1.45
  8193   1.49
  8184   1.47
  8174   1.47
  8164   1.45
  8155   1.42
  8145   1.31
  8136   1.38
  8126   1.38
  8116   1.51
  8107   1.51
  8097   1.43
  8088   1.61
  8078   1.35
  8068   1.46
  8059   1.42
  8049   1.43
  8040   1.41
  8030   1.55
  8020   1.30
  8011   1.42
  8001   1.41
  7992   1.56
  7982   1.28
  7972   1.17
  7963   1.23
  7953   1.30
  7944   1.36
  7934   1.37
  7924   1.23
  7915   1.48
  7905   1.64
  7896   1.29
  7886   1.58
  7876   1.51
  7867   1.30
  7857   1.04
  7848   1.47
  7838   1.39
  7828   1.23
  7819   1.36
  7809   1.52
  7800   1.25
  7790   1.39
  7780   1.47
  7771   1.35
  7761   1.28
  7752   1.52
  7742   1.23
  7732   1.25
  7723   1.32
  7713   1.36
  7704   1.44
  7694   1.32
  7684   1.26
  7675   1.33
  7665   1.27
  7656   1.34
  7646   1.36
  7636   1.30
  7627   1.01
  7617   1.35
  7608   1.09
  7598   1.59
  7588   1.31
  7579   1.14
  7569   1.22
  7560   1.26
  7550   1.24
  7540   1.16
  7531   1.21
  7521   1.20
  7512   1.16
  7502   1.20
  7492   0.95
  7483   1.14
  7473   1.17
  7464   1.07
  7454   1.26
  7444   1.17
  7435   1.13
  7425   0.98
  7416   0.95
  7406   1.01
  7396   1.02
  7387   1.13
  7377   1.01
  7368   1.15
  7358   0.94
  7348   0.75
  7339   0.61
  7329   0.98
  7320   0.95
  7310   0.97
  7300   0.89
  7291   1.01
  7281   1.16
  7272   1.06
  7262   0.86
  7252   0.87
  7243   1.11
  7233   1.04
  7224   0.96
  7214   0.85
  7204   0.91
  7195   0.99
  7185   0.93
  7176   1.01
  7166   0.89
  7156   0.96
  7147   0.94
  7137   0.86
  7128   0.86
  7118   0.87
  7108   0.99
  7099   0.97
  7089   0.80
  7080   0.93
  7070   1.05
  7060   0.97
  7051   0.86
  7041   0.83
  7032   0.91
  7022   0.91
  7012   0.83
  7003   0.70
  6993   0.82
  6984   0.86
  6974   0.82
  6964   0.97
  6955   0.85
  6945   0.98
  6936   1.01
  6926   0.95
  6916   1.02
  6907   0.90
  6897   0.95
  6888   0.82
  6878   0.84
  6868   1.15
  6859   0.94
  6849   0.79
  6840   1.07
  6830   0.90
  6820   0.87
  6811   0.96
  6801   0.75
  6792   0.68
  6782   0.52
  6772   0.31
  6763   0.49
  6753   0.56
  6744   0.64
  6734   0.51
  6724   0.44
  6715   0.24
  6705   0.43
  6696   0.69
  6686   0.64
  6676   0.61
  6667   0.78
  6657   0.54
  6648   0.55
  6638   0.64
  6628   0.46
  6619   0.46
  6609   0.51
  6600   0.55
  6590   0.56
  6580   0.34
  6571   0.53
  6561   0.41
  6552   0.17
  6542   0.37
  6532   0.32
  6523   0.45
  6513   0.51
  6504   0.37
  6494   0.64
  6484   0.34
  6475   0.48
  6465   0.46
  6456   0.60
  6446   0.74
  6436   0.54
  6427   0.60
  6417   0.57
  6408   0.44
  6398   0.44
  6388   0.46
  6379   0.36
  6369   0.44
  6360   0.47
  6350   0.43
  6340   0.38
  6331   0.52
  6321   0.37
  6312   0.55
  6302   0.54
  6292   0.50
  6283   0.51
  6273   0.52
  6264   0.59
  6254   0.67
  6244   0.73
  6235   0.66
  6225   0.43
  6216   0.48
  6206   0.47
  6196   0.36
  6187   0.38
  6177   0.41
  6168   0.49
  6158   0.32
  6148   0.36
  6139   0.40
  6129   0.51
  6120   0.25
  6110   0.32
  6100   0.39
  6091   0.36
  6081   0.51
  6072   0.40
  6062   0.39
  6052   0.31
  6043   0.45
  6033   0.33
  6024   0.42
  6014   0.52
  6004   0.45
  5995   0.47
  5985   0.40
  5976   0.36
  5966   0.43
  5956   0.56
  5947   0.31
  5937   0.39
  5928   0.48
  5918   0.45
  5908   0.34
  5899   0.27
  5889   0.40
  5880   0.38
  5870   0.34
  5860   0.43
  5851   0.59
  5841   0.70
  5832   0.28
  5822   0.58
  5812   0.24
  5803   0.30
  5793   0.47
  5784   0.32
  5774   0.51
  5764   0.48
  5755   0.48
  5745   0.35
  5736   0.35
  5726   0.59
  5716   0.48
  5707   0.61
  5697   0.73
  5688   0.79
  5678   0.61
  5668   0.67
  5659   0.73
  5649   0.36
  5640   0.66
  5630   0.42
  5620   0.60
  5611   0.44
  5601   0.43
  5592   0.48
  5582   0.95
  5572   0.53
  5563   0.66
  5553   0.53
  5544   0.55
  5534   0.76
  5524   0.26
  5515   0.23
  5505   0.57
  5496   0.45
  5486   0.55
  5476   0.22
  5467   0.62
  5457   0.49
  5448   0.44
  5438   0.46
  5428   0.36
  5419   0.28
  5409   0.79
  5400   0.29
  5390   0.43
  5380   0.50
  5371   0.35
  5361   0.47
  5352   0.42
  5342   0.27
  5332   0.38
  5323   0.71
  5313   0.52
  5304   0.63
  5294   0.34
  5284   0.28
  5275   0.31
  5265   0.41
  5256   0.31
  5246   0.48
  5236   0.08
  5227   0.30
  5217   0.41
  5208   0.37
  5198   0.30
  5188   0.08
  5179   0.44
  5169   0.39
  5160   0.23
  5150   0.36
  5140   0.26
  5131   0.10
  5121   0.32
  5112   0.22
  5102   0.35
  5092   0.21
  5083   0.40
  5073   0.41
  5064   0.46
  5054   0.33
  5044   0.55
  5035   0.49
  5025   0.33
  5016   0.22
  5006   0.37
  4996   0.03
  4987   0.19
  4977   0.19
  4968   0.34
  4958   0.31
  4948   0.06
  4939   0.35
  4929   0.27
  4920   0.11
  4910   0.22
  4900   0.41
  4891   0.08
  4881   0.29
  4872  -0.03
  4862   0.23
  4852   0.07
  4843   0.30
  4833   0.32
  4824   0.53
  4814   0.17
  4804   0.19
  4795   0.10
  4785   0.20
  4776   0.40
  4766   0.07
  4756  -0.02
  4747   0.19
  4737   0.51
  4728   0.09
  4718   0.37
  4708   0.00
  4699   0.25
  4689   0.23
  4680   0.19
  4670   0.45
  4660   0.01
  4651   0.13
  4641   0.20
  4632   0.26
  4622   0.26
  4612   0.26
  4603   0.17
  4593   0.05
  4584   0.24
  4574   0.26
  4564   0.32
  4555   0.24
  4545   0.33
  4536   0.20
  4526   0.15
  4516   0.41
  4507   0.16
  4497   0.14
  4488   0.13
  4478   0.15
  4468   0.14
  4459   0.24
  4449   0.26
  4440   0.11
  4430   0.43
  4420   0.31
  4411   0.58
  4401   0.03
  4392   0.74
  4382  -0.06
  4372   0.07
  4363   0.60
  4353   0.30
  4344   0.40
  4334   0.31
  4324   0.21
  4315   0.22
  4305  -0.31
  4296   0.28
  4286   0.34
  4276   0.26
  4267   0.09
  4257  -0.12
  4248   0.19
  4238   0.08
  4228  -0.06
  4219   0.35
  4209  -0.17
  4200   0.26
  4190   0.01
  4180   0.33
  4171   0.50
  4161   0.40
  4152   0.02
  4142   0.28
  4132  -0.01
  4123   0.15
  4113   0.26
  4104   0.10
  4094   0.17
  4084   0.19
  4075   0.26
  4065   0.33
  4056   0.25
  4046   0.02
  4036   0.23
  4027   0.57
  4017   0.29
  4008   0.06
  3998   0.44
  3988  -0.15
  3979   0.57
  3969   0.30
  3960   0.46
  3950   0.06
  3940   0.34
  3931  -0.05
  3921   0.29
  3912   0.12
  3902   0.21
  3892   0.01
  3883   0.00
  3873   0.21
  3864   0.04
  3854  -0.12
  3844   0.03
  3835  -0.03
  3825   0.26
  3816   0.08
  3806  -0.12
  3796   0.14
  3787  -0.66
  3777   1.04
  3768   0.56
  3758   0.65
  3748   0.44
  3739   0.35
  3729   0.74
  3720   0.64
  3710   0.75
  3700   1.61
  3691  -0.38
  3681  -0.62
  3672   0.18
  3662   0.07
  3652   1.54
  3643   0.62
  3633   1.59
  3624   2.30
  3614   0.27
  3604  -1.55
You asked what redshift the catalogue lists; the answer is 0.706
